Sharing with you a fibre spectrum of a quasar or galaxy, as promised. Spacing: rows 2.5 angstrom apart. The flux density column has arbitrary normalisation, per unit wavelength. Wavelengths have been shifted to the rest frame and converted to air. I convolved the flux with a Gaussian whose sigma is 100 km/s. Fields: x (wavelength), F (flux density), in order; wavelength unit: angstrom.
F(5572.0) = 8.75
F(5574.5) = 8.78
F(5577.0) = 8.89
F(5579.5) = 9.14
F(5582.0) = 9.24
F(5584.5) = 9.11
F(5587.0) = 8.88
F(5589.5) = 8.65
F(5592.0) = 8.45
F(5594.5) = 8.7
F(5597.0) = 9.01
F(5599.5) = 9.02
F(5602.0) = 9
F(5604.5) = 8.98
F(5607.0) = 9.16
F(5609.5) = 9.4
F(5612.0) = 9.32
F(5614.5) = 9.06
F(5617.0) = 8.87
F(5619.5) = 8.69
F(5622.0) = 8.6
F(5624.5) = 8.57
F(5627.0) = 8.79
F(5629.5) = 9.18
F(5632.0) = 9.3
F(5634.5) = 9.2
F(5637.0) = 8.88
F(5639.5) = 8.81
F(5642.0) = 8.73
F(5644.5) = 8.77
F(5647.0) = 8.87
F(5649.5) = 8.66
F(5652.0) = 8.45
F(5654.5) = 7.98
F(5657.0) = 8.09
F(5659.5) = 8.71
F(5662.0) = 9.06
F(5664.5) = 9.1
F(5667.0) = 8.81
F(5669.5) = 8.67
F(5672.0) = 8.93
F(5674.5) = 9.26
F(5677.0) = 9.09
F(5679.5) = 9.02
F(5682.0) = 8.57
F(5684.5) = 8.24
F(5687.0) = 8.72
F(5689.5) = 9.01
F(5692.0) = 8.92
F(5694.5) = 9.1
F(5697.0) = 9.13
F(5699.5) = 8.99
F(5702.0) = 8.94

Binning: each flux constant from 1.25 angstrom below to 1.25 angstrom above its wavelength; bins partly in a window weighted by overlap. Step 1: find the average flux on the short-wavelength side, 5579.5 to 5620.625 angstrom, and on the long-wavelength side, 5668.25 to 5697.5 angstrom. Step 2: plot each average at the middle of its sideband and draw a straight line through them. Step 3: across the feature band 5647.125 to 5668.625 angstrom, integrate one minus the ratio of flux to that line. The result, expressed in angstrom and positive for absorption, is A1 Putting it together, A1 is 0.7 angstrom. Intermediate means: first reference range 8.98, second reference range 8.88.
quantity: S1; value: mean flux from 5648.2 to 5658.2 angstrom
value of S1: 8.3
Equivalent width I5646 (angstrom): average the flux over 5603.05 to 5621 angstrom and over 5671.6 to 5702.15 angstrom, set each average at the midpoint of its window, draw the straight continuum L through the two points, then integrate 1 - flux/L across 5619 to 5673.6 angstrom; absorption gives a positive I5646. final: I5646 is 1.4 angstrom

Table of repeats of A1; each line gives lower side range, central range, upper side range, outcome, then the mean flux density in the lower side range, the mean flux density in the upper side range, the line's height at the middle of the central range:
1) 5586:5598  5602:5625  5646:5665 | -0.78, 8.73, 8.59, 8.68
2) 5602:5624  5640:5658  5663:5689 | 0.78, 8.99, 8.85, 8.91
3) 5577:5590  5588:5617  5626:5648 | 0.06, 9.01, 8.95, 8.99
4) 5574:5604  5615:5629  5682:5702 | 0.23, 8.91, 8.86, 8.89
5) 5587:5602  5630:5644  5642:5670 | -0.46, 8.79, 8.65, 8.7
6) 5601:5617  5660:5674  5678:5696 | -0.05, 9.13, 8.81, 8.89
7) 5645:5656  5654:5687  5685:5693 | -0.31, 8.5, 8.82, 8.67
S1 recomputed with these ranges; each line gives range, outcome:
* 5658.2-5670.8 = 8.87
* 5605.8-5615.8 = 9.23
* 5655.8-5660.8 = 8.41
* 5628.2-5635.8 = 9.22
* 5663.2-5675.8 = 8.95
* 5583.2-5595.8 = 8.76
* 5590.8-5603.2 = 8.84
